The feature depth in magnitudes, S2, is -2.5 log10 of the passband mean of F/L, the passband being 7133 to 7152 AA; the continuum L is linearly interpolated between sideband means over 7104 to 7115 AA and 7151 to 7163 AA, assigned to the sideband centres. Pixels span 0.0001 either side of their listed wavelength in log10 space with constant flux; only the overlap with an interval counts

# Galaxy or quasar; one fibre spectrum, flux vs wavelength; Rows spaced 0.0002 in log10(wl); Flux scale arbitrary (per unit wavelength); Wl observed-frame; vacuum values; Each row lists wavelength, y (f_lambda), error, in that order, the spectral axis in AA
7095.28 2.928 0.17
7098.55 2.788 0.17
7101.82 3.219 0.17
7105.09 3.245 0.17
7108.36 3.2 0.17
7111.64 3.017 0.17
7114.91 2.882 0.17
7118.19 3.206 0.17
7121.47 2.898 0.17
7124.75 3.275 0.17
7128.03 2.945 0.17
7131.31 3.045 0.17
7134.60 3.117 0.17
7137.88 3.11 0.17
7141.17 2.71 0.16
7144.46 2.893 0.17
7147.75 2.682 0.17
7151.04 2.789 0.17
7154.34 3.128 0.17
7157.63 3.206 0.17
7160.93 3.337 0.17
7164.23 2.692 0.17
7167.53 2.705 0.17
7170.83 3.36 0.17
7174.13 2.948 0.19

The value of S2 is 0.09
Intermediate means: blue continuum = 3.11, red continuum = 3.14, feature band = 2.89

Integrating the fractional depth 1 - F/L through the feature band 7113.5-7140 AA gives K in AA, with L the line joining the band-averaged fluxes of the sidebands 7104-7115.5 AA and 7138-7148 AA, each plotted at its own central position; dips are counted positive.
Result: -0.9 AA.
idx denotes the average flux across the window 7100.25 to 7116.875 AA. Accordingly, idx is 3.11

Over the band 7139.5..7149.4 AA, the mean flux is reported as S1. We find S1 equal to 2.76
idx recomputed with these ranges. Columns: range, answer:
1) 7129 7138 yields 3.08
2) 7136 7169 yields 2.93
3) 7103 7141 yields 3.07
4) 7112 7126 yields 3.06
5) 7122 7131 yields 3.08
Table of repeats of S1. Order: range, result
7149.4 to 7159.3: 3.04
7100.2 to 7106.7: 3.23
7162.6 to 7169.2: 2.7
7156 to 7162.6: 3.27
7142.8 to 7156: 2.87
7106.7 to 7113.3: 3.11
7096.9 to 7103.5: 3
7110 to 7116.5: 2.95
